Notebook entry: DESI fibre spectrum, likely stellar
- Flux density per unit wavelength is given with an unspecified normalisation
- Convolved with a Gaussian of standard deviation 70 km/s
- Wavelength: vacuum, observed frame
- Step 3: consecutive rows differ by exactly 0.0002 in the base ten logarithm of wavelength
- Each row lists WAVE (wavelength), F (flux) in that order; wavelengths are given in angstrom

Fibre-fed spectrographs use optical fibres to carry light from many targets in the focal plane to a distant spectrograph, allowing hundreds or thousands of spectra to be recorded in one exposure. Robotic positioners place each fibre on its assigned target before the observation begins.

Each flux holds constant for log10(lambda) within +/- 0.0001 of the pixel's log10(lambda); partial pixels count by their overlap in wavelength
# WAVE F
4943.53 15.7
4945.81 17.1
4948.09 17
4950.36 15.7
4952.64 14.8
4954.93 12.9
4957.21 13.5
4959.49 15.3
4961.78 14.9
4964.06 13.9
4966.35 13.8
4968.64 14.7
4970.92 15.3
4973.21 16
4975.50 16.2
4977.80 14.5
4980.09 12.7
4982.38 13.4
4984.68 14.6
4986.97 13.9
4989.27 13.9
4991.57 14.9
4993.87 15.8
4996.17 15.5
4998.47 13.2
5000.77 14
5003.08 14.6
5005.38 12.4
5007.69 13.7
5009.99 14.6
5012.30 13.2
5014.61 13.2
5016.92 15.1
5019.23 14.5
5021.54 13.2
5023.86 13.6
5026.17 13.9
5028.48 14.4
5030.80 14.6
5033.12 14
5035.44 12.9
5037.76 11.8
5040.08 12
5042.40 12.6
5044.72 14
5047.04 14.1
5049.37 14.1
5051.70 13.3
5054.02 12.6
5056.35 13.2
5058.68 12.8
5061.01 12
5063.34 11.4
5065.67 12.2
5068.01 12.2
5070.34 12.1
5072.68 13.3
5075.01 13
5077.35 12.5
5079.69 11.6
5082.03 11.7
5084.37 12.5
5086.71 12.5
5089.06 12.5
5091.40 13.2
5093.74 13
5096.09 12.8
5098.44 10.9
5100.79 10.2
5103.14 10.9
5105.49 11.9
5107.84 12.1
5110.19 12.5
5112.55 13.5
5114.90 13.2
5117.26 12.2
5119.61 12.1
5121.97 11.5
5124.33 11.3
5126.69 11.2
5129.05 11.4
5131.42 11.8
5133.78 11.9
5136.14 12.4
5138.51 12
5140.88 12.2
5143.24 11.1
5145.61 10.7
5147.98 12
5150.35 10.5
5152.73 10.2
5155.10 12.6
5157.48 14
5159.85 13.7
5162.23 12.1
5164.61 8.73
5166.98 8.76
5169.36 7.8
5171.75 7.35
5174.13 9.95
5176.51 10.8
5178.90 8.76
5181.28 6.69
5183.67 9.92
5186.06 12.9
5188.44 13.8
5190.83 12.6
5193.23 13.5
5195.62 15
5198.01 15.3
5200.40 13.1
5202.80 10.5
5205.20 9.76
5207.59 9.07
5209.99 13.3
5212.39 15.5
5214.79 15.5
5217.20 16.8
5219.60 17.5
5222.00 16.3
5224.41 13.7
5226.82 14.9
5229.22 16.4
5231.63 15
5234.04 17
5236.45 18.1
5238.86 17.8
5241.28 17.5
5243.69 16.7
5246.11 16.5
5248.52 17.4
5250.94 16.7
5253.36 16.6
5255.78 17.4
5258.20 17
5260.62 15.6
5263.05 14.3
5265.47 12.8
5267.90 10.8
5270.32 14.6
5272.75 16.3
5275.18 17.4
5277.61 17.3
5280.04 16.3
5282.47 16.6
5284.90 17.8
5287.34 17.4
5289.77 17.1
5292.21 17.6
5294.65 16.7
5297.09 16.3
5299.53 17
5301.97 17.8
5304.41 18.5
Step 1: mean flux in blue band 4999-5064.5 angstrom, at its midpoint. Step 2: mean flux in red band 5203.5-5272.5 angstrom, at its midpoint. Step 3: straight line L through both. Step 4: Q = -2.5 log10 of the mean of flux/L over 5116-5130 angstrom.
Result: 0.22 mag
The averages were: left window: 13.4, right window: 15.4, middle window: 11.6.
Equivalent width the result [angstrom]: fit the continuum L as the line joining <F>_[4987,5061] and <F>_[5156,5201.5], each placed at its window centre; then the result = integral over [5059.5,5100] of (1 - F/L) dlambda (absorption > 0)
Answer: 1.7 angstrom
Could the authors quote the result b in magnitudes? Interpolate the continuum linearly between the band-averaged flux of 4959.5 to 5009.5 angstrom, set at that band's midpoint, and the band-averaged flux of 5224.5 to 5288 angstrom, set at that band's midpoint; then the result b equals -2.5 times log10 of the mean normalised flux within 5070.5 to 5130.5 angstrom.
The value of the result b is 0.241 mag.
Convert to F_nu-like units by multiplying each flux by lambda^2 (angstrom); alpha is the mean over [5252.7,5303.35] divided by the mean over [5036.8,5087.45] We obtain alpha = 1.40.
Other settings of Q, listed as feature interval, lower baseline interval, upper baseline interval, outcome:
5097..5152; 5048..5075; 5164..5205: 0.006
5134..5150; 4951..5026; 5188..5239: 0.229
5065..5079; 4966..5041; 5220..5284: 0.168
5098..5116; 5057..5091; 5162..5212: 0.000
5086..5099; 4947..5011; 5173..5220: 0.072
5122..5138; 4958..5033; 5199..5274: 0.257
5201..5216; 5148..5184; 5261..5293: 0.007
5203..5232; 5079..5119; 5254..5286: 0.025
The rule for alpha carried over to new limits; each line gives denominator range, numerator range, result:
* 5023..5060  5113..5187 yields 0.86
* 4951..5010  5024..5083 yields 0.93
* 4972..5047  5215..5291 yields 1.28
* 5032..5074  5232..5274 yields 1.35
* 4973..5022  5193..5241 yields 1.13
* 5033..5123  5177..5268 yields 1.23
